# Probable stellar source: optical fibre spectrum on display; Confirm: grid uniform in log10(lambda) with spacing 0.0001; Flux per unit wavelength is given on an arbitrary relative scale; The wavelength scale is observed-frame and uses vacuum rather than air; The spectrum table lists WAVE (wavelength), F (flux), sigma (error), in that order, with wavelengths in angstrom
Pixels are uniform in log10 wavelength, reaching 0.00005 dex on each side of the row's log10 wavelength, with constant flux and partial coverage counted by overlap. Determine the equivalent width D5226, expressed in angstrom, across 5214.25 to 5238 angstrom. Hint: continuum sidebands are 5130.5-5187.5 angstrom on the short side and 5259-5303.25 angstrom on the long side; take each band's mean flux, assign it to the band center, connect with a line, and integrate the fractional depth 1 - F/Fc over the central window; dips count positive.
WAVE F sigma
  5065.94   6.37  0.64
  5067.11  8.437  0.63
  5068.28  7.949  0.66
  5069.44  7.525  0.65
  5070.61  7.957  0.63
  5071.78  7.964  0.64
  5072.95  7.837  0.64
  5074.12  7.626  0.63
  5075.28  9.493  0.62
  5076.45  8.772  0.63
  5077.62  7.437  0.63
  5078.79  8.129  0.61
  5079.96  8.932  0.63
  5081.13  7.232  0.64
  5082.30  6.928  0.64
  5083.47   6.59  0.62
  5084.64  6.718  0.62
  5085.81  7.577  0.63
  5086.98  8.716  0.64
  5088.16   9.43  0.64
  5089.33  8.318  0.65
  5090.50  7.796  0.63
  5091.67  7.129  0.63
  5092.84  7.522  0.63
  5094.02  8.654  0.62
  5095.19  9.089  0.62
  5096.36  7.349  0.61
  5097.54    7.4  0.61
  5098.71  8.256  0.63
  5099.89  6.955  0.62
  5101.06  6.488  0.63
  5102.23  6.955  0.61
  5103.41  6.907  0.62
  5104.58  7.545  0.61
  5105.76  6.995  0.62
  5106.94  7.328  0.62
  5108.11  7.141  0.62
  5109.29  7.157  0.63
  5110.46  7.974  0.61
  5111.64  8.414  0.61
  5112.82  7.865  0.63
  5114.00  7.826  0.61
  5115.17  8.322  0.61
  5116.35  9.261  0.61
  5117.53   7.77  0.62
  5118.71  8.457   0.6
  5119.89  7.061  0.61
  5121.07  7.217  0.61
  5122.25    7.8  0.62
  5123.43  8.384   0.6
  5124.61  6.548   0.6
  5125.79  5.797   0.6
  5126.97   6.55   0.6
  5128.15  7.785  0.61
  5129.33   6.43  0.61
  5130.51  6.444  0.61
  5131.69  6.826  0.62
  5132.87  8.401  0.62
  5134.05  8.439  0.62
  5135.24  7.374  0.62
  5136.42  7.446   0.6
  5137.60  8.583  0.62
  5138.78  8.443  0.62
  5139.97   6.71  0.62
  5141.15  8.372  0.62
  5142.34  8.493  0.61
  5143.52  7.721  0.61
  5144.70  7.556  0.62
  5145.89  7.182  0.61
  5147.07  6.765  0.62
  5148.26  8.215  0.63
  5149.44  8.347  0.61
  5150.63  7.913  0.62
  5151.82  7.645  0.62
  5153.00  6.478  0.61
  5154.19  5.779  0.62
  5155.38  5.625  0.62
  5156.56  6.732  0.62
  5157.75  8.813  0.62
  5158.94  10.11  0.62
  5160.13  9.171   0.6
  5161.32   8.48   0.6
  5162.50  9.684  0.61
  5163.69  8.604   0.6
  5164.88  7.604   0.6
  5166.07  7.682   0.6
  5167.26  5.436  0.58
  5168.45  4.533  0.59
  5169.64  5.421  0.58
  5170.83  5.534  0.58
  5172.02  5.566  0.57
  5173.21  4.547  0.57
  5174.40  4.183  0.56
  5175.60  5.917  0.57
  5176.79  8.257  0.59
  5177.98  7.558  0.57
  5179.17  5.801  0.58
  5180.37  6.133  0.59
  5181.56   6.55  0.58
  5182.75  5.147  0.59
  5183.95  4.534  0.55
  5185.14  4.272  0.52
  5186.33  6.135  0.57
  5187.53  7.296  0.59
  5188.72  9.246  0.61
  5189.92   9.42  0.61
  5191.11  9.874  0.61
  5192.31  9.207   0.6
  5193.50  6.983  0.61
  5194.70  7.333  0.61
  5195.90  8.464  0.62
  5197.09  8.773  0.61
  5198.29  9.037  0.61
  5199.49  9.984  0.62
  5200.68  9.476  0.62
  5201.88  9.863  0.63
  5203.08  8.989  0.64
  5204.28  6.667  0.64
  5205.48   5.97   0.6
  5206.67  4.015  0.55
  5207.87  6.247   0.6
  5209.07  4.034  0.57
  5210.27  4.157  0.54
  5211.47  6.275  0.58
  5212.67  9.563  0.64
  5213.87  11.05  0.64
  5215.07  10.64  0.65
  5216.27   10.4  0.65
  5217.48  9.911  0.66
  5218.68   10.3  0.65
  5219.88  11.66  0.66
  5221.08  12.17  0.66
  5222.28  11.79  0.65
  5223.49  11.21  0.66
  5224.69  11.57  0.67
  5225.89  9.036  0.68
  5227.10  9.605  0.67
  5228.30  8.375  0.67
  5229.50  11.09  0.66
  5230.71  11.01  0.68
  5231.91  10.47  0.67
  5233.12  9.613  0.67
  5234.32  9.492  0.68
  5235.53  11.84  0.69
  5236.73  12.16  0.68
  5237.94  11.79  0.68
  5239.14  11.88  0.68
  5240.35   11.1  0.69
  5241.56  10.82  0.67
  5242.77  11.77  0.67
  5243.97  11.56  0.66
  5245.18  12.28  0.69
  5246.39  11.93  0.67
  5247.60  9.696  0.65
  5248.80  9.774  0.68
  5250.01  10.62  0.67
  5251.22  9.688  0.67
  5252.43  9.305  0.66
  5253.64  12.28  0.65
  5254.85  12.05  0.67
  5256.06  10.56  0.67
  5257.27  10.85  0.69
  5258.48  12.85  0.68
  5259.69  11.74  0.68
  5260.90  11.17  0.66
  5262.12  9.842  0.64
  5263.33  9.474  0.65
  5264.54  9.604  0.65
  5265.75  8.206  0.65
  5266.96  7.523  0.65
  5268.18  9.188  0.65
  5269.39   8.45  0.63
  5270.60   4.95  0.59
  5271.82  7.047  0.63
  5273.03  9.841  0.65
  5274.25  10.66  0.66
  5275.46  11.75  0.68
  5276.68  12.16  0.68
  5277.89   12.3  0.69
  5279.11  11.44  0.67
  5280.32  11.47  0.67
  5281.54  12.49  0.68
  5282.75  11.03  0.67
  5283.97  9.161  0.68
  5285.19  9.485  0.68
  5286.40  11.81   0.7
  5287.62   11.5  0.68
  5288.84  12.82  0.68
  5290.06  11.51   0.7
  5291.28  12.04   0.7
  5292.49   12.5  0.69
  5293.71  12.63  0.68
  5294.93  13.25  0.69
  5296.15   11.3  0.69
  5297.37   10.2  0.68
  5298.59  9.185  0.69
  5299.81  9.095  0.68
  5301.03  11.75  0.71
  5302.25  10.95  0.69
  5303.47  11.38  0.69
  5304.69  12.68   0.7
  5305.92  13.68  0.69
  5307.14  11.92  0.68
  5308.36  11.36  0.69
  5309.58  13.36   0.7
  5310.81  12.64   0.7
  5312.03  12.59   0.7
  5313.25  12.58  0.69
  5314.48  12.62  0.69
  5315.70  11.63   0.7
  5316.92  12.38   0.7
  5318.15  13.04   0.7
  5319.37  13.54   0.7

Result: -4.56 angstrom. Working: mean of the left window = 7.03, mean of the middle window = 10.7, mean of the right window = 10.6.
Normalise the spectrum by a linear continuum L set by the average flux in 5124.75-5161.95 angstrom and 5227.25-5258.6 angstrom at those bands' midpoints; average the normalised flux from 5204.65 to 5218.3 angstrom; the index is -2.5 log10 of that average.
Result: 0.30 mag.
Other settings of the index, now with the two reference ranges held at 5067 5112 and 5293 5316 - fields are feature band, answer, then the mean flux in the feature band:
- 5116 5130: 0.14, 7.38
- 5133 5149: 0.12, 7.82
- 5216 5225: -0.09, 11.1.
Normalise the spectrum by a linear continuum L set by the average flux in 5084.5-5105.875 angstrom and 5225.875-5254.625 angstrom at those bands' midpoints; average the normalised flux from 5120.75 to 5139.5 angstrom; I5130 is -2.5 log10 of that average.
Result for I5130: 0.14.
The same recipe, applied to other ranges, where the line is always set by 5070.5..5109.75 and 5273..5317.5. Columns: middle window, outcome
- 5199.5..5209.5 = 0.355 mag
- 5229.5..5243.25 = -0.054 mag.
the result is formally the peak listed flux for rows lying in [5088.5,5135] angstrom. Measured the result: 9.261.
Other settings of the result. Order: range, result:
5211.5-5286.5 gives 12.85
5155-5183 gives 10.11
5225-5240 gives 12.16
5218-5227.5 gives 12.17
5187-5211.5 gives 9.984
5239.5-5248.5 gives 12.28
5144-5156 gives 8.347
